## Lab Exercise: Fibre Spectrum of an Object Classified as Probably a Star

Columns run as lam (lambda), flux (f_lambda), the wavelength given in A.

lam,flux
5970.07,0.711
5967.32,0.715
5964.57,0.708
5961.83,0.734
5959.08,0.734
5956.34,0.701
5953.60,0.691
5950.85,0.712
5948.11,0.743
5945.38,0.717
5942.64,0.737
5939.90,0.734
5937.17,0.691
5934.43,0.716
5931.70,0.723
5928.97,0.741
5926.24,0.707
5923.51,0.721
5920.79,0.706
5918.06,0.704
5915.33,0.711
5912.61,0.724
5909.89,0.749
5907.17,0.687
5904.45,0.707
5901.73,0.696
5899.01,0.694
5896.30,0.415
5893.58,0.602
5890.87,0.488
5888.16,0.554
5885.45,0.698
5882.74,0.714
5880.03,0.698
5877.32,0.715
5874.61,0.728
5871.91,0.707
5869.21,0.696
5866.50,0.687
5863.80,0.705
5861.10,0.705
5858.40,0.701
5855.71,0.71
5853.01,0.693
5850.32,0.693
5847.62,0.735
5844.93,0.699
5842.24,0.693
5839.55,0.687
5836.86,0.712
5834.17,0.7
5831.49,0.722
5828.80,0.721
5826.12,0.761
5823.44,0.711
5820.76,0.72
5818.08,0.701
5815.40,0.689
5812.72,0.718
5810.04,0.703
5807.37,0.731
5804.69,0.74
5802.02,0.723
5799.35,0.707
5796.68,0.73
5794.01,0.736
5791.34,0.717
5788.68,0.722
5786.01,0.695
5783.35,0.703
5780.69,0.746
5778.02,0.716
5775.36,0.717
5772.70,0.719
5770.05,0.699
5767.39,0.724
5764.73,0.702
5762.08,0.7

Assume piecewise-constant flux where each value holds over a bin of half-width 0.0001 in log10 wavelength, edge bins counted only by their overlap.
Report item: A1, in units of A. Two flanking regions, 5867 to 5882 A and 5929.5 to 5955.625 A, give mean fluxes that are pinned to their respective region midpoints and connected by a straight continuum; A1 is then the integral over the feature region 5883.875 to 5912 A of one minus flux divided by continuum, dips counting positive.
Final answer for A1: 3.1 A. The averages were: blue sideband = 0.707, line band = 0.632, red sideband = 0.718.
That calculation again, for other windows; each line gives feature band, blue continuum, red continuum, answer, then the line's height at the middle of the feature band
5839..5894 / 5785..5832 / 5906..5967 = 2.8 A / 0.719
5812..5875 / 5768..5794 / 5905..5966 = 0.8 A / 0.717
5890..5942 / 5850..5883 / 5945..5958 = 2.0 A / 0.709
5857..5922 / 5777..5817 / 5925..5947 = 4.1 A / 0.72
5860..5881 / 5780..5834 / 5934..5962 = 0.4 A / 0.719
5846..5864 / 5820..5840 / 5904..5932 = 0.3 A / 0.718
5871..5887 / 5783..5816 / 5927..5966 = 0.2 A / 0.719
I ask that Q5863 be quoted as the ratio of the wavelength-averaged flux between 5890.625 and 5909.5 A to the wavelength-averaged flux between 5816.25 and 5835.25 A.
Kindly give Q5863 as 0.87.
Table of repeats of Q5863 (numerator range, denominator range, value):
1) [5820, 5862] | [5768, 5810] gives 0.99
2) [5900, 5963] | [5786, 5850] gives 1.00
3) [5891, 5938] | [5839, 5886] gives 0.97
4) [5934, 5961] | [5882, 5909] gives 1.15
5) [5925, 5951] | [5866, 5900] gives 1.12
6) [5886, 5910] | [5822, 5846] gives 0.87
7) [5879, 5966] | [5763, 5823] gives 0.96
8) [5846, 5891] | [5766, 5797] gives 0.96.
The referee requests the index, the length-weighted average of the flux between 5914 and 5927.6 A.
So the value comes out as 0.71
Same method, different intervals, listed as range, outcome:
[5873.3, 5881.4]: 0.713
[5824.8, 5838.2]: 0.723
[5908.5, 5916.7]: 0.728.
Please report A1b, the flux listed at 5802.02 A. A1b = 0.723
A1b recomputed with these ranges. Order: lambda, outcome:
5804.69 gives 0.74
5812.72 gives 0.718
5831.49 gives 0.722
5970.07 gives 0.711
